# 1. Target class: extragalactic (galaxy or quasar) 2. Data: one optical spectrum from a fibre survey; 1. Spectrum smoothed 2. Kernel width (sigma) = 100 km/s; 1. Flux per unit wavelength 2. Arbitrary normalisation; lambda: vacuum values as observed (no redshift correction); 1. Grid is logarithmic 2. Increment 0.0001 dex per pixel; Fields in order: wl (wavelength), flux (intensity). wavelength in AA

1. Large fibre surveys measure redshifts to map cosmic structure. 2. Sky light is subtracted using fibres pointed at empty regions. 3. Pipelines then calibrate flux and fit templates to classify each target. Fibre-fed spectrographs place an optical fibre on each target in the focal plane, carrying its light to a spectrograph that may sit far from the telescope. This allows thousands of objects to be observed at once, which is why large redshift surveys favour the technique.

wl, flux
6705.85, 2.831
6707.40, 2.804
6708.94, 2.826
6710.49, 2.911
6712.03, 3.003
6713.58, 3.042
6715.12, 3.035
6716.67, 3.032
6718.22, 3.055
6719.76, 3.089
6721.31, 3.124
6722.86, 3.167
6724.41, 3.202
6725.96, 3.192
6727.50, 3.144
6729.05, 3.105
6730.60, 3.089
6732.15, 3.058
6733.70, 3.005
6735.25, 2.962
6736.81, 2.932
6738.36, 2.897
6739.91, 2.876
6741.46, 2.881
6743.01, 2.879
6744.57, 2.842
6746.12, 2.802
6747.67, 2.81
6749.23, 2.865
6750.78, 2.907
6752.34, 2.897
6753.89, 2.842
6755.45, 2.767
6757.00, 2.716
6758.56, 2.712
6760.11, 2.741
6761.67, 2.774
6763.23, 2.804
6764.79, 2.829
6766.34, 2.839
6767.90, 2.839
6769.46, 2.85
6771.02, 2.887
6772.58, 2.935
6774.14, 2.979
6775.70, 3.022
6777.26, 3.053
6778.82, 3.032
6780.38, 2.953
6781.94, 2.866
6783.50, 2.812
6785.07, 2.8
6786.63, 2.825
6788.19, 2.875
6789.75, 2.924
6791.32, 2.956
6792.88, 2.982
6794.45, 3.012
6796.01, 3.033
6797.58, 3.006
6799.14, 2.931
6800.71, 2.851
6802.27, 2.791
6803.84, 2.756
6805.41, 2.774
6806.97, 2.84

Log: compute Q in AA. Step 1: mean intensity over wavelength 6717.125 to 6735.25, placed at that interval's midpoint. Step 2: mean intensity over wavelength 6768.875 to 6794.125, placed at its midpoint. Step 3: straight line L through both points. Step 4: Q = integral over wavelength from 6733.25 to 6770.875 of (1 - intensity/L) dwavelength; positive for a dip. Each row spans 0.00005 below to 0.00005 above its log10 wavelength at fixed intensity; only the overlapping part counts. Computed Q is 2.2 AA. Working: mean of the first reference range 3.1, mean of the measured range 2.84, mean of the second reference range 2.92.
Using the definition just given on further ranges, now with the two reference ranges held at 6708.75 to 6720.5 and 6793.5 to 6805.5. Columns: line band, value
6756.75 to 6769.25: 0.68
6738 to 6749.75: 0.46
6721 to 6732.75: -0.57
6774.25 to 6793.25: -0.03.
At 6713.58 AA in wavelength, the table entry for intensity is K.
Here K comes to 3.042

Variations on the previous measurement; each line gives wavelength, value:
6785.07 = 2.8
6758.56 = 2.712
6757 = 2.716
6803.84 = 2.756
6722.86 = 3.167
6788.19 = 2.875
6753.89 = 2.842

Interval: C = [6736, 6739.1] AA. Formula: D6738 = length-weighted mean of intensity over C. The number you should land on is 2.91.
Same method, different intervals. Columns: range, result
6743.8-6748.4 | 2.82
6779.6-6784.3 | 2.87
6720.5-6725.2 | 3.16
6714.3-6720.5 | 3.06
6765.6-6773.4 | 2.87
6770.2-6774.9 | 2.93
